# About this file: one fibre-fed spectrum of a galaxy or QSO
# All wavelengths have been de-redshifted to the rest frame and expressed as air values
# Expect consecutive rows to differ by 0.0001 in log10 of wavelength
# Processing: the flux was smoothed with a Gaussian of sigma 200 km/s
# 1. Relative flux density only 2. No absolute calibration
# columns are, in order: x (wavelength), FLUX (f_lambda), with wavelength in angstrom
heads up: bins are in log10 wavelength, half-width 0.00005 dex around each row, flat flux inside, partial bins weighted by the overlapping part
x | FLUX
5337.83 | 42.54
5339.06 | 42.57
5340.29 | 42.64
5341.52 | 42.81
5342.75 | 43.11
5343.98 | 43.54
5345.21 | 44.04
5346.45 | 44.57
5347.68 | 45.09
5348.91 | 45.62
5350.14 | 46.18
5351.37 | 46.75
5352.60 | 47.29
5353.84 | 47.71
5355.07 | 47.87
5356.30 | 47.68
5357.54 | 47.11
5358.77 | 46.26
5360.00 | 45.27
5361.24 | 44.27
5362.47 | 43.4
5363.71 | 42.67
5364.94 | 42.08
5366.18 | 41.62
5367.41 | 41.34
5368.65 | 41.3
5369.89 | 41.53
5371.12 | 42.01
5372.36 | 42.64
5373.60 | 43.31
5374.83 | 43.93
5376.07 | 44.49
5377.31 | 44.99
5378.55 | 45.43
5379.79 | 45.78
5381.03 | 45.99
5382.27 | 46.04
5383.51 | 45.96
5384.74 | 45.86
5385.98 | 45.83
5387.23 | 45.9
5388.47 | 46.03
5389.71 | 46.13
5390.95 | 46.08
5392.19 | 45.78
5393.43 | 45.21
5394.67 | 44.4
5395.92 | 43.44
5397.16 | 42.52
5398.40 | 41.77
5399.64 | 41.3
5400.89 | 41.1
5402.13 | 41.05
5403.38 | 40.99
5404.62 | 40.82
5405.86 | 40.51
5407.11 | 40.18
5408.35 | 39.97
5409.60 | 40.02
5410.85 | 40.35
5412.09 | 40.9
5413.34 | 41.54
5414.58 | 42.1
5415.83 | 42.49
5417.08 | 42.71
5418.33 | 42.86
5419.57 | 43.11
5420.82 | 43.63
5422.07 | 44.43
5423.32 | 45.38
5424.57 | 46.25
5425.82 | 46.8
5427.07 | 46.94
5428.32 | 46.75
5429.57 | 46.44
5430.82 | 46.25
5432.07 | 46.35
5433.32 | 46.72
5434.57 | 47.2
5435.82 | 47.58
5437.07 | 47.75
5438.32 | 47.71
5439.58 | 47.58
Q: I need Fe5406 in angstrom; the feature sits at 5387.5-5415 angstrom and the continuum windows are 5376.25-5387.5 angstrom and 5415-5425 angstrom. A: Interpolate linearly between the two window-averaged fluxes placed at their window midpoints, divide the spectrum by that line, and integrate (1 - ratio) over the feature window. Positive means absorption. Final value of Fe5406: 1.4 angstrom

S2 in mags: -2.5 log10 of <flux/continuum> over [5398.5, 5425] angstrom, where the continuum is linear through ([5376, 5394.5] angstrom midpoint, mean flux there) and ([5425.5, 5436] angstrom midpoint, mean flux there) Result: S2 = 0.11 mag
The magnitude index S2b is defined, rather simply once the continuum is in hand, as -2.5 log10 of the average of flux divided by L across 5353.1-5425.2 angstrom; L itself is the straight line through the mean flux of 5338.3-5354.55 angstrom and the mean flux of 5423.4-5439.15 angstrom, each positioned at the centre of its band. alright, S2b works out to 0.05 mag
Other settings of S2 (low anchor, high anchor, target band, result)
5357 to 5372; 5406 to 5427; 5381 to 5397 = -0.062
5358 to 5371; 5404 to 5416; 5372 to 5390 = -0.075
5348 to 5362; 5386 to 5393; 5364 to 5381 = 0.073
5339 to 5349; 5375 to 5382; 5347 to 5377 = 0.000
